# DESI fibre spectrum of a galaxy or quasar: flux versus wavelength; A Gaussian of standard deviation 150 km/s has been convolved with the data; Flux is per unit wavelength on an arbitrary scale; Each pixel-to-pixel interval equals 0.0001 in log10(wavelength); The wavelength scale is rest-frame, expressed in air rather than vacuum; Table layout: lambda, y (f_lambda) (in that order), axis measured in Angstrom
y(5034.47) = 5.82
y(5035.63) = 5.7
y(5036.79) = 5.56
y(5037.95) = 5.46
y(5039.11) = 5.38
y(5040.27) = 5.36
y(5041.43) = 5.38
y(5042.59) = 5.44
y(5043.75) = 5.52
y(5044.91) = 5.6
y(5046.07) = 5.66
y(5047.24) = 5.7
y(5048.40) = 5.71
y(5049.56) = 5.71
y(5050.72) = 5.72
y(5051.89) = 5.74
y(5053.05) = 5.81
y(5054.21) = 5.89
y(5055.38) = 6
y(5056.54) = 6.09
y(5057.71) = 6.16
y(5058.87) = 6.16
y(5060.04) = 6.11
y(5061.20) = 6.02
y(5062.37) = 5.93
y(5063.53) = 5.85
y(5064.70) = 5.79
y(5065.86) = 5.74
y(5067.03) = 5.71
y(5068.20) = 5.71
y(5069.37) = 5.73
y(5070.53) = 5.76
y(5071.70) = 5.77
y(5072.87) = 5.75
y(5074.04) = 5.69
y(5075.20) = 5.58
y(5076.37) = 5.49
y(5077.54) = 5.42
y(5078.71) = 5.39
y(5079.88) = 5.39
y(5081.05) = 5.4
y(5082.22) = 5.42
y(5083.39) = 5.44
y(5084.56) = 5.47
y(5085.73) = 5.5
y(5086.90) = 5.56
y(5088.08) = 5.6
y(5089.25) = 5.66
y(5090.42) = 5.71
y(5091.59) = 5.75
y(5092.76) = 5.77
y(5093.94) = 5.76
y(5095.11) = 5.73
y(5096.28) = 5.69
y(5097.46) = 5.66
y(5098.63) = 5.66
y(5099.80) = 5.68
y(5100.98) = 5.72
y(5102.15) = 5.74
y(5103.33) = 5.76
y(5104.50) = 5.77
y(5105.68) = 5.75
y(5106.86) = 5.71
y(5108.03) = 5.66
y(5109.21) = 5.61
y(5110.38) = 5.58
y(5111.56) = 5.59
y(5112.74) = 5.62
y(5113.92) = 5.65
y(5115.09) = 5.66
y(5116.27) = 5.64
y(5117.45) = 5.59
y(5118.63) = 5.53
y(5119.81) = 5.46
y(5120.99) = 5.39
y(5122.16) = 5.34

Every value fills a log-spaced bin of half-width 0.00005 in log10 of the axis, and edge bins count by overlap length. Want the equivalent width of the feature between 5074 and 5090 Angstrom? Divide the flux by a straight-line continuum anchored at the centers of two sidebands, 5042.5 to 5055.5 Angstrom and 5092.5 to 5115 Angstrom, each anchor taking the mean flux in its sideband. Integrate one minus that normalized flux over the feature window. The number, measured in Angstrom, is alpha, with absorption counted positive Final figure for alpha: 0.6 Angstrom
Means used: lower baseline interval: 5.71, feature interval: 5.5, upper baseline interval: 5.69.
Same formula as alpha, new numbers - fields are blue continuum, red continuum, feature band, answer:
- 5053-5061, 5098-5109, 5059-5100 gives 1.49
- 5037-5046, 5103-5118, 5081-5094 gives 0.02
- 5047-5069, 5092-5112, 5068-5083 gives 0.60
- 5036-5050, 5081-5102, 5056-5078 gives -0.91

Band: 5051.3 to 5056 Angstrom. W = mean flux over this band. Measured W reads 5.86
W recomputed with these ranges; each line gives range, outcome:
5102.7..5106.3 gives 5.75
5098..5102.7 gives 5.71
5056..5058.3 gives 6.12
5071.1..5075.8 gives 5.7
